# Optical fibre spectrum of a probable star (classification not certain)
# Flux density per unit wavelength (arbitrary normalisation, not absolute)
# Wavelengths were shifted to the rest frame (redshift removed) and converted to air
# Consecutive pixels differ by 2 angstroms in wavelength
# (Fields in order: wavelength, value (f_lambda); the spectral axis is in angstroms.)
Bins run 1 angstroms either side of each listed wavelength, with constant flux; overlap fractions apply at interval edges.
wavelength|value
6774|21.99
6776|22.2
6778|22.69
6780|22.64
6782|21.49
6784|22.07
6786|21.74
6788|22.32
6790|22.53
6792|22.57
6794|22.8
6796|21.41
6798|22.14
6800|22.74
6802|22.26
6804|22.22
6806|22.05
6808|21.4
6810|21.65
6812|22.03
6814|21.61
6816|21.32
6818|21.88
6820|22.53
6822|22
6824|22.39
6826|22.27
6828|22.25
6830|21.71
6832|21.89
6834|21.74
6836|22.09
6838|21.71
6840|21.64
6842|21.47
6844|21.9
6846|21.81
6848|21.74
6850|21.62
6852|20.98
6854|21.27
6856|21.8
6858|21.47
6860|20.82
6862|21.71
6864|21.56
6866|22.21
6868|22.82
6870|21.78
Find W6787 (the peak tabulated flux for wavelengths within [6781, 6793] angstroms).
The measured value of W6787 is 22.57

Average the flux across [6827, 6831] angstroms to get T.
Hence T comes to 22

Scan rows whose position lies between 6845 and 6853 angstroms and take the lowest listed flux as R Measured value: 20.98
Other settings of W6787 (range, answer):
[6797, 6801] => 22.74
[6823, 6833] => 22.39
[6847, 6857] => 21.8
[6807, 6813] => 22.03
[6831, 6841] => 22.09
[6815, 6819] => 21.88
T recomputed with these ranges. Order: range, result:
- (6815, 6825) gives 22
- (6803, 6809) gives 21.9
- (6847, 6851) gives 21.7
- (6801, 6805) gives 22.2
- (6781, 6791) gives 22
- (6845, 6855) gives 21.5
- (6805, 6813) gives 21.8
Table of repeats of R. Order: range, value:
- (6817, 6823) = 21.88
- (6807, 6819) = 21.32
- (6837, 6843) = 21.47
